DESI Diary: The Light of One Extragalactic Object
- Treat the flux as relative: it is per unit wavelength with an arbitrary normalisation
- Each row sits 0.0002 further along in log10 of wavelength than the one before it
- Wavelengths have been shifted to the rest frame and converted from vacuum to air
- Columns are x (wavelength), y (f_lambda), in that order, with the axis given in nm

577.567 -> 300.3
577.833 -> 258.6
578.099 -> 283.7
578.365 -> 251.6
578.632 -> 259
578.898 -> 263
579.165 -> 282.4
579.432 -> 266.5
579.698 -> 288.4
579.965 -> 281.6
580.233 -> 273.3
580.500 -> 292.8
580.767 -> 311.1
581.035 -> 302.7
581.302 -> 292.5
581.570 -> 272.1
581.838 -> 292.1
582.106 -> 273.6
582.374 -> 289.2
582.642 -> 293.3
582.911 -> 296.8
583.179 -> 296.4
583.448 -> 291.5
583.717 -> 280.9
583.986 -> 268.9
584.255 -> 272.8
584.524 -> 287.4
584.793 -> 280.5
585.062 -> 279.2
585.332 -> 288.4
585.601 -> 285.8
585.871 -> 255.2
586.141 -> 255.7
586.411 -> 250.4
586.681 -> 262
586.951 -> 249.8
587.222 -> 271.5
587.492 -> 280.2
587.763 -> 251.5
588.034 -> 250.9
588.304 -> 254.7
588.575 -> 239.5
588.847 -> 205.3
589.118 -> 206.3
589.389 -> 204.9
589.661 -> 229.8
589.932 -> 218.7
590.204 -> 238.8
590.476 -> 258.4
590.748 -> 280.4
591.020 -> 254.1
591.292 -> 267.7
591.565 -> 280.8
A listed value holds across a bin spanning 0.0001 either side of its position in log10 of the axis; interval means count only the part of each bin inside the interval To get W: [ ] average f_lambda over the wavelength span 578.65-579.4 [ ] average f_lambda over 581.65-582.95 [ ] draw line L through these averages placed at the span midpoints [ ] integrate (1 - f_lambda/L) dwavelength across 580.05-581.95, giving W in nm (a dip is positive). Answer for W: -0.07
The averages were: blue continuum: 270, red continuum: 288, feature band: 291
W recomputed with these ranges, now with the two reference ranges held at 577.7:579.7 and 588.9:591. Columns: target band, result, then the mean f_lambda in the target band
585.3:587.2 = -0.138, 263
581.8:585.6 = -0.482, 285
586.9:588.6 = -0.125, 258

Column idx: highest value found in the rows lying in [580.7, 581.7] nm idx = 311.1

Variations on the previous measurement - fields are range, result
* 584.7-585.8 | 288.4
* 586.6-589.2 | 280.2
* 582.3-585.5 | 296.8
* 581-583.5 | 302.7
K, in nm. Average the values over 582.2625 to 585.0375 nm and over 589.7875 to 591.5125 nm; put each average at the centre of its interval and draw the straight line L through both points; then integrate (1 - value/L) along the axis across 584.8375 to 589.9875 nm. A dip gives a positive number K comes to 0.357 nm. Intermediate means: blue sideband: 285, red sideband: 254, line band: 250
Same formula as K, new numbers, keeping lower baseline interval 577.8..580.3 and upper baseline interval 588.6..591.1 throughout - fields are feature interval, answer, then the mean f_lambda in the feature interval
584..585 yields -0.107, 279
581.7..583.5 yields -0.221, 290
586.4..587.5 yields -0.087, 262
